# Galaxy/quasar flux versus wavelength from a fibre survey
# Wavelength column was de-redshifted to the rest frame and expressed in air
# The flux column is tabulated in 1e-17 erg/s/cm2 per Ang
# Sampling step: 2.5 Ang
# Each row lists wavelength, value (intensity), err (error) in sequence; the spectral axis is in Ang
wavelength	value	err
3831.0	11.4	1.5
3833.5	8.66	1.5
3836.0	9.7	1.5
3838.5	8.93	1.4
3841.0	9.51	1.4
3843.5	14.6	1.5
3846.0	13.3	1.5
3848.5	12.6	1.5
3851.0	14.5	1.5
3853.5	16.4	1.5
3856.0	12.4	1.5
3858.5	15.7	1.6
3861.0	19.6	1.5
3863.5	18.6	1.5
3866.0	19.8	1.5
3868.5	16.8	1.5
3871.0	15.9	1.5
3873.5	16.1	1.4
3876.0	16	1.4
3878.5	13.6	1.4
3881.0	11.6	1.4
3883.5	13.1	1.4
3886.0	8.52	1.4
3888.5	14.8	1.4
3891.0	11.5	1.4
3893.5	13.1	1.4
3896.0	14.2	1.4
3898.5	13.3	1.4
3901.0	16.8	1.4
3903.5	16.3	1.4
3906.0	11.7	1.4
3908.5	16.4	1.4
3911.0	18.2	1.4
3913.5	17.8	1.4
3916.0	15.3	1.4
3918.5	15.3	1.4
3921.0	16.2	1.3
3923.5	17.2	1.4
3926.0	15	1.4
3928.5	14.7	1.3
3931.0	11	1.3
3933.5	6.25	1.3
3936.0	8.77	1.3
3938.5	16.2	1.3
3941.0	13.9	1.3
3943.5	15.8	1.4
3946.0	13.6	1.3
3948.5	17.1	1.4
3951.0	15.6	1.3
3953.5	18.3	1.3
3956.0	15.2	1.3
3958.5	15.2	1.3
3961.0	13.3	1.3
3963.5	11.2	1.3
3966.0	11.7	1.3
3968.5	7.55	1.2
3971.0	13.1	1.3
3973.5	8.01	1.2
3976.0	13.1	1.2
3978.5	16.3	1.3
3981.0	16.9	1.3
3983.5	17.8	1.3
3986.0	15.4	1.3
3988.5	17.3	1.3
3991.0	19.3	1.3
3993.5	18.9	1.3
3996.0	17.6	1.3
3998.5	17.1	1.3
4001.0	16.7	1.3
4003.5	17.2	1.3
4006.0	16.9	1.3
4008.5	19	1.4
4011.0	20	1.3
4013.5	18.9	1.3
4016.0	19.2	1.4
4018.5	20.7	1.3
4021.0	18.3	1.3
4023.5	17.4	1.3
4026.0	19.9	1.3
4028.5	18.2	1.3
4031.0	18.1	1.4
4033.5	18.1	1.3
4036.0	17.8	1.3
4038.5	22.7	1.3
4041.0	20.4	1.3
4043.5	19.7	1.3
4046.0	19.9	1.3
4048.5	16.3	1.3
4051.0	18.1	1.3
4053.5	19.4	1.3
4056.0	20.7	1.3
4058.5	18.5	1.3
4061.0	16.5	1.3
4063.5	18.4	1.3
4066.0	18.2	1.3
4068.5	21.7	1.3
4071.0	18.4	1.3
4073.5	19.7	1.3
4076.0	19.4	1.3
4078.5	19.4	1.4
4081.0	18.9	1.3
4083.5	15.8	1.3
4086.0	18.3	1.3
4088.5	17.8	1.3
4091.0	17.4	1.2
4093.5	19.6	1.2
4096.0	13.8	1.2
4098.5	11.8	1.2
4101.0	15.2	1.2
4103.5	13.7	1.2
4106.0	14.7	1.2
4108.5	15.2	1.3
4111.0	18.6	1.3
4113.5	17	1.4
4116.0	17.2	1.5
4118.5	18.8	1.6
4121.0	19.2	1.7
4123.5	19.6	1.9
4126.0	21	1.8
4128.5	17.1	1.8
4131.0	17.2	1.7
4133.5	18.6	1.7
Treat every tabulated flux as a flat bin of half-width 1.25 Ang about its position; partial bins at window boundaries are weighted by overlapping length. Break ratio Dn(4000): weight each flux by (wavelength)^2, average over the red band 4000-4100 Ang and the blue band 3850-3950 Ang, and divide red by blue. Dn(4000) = 1.3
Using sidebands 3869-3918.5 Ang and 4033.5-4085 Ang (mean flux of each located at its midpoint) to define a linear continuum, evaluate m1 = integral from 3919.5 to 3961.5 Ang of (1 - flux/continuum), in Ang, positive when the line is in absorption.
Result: 3.8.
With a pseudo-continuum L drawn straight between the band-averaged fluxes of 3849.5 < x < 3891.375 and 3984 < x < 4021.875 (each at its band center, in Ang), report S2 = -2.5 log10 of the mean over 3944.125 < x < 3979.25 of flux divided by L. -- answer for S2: 0.26 mag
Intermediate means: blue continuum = 15.1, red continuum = 18.2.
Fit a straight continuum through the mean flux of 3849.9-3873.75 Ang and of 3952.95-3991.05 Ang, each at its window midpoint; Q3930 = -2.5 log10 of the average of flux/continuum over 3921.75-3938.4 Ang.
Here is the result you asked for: 0.20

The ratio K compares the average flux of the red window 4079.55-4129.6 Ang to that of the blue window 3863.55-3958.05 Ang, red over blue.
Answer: 1.16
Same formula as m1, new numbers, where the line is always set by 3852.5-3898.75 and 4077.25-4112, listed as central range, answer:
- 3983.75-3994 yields -1.31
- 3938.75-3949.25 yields 0.14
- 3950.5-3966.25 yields 0.97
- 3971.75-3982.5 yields 1.32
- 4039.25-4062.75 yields -4.09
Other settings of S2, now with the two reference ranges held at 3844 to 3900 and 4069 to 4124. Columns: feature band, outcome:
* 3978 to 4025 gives -0.116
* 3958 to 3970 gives 0.328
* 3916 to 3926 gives -0.053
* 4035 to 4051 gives -0.166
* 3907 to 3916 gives -0.130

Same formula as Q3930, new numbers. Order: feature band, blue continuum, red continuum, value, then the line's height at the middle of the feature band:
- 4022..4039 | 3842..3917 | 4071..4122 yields -0.14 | 16.4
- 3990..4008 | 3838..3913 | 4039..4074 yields -0.01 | 17.6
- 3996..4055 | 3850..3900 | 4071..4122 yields -0.14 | 16.4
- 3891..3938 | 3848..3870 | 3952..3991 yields 0.08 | 15.3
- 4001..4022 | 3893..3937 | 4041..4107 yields -0.14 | 16.4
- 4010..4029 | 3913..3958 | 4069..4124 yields -0.19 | 16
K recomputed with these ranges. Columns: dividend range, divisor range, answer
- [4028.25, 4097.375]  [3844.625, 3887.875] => 1.24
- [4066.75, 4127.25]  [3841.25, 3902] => 1.20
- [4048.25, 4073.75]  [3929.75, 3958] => 1.36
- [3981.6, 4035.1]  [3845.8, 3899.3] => 1.24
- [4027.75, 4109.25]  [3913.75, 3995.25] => 1.24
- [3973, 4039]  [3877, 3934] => 1.26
